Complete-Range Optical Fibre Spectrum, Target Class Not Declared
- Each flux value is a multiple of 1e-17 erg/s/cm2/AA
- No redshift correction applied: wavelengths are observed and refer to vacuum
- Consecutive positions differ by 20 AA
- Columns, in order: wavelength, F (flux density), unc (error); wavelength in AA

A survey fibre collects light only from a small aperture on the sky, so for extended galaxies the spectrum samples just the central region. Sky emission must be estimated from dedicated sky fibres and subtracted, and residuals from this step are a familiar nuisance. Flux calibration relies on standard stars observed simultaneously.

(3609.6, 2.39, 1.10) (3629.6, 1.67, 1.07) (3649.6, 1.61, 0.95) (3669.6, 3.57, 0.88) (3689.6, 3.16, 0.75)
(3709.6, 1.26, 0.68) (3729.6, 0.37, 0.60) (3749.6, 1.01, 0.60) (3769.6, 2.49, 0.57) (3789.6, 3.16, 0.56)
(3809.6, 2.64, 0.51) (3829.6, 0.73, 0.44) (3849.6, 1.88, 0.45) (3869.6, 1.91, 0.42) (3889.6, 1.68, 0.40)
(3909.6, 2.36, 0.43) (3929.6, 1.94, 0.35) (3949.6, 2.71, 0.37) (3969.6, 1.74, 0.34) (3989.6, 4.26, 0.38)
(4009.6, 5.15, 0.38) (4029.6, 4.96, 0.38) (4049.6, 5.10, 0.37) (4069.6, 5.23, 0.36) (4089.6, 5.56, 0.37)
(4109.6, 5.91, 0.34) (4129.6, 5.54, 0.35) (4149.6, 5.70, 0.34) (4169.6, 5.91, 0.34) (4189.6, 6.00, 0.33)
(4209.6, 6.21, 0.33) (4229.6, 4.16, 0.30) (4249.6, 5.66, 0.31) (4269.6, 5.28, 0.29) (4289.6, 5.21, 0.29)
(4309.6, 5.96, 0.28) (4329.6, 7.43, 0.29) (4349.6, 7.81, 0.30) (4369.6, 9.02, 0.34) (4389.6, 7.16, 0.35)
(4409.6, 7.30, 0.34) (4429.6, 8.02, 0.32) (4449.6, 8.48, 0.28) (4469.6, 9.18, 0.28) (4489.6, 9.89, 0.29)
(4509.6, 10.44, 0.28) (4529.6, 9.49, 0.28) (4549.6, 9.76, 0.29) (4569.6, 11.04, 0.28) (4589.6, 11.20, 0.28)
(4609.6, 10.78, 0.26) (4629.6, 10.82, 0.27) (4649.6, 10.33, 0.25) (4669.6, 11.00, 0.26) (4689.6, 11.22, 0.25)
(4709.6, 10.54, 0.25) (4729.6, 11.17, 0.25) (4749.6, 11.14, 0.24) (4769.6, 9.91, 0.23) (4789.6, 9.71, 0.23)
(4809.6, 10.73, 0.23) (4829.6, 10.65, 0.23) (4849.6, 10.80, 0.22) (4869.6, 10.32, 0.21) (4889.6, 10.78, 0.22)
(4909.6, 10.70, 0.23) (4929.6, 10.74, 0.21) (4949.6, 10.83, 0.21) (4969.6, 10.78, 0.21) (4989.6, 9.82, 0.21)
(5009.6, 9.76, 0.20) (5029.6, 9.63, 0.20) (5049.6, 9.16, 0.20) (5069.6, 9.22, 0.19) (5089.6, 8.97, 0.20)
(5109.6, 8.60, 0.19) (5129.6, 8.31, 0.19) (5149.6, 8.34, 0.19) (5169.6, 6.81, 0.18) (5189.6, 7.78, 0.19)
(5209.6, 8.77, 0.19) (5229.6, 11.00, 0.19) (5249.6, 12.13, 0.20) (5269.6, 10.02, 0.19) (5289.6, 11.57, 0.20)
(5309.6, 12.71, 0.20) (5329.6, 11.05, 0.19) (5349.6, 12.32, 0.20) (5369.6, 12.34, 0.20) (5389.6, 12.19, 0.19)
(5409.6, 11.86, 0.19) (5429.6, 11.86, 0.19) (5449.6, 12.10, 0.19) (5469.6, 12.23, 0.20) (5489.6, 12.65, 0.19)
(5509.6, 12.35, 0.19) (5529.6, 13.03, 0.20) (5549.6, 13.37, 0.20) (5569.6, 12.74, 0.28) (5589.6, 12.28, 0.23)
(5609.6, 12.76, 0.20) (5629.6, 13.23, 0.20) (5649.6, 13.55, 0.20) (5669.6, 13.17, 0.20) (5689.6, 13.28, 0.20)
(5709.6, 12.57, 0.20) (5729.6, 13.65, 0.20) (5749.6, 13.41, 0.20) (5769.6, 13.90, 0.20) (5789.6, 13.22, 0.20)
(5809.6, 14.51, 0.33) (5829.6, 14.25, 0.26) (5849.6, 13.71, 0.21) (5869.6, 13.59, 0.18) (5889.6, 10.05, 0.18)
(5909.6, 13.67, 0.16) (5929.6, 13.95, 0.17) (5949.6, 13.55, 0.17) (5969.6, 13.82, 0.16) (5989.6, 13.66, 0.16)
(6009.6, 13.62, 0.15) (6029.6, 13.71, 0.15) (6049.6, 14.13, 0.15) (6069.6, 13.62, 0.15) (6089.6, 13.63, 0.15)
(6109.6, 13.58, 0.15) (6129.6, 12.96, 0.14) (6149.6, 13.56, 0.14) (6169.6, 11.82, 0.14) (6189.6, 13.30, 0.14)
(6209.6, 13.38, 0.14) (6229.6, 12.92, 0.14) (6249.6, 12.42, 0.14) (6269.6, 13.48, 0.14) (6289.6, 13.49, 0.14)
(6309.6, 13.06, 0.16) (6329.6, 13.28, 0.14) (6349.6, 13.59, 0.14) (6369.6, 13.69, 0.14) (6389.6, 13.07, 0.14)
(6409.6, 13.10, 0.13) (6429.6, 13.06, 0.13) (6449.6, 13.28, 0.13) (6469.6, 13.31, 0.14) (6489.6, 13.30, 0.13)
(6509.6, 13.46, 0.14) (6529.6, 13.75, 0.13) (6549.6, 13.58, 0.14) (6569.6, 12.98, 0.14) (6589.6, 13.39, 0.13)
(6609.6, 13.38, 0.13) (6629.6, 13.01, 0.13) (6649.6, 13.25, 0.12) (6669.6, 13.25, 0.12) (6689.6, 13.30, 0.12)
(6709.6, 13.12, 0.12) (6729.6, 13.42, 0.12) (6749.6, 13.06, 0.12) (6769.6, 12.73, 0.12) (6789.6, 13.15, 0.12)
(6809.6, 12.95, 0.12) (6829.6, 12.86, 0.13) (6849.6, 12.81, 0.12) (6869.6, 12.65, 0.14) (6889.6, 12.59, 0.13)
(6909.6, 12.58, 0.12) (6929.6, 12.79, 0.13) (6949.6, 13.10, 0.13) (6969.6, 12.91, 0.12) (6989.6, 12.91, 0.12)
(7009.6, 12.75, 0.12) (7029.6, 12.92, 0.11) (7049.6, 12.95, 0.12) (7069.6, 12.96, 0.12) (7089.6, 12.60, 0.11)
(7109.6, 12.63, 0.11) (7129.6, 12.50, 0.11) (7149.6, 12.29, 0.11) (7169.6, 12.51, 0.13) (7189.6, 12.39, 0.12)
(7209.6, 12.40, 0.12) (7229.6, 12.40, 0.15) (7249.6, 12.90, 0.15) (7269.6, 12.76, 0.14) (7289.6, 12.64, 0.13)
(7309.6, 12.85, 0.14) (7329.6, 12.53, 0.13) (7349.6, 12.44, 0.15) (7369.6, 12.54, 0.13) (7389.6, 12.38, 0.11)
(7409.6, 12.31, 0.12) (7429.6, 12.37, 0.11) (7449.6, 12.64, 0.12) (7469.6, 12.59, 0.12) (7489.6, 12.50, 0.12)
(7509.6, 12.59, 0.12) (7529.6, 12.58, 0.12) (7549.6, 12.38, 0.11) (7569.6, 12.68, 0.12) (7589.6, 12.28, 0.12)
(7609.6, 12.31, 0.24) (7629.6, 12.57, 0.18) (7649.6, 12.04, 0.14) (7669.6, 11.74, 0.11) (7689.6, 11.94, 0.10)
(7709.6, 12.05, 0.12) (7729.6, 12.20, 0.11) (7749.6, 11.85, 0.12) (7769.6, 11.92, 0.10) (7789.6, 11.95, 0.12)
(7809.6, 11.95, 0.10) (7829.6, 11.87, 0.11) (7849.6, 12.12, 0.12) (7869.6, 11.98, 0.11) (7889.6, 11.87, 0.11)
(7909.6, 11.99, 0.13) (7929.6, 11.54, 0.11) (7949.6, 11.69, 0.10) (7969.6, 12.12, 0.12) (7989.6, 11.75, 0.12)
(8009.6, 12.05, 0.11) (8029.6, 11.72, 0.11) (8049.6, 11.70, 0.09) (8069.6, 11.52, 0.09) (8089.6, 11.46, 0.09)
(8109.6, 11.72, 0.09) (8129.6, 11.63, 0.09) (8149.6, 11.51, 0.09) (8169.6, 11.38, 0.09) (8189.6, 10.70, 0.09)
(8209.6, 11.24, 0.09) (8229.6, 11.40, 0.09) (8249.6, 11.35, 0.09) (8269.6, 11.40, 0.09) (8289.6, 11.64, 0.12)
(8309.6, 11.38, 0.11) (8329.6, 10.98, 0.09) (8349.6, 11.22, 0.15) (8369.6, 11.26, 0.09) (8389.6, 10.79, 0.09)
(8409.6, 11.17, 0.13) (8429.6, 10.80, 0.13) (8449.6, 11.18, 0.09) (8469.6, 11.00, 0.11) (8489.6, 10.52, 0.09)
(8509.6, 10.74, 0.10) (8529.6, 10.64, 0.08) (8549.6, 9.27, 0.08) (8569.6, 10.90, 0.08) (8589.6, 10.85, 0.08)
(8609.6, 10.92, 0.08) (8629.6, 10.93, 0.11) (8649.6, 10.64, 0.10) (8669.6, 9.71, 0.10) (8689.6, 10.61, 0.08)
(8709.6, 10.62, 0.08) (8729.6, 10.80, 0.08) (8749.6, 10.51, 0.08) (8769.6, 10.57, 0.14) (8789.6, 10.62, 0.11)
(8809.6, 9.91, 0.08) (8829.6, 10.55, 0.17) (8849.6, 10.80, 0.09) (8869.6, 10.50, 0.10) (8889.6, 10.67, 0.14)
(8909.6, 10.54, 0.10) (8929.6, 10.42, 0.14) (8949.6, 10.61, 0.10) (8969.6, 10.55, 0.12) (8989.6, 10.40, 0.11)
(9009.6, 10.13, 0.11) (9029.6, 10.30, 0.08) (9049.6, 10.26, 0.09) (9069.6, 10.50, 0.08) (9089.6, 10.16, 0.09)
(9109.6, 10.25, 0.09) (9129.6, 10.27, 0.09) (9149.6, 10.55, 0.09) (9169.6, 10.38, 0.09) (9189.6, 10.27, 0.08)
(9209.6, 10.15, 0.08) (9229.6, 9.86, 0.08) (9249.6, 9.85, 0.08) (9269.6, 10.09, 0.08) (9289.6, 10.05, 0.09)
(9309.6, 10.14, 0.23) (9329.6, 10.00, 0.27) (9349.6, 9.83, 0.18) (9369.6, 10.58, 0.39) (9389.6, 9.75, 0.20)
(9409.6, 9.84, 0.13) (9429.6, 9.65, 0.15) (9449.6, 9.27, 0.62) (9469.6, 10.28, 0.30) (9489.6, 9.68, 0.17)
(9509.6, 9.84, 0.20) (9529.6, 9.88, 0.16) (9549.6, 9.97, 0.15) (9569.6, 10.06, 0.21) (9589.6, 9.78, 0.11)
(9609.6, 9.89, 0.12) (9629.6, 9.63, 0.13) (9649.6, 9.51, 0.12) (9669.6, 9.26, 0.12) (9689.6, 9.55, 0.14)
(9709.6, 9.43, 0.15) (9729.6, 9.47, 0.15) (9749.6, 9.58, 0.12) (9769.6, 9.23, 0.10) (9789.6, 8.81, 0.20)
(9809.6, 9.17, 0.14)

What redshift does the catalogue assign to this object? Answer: 0.000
